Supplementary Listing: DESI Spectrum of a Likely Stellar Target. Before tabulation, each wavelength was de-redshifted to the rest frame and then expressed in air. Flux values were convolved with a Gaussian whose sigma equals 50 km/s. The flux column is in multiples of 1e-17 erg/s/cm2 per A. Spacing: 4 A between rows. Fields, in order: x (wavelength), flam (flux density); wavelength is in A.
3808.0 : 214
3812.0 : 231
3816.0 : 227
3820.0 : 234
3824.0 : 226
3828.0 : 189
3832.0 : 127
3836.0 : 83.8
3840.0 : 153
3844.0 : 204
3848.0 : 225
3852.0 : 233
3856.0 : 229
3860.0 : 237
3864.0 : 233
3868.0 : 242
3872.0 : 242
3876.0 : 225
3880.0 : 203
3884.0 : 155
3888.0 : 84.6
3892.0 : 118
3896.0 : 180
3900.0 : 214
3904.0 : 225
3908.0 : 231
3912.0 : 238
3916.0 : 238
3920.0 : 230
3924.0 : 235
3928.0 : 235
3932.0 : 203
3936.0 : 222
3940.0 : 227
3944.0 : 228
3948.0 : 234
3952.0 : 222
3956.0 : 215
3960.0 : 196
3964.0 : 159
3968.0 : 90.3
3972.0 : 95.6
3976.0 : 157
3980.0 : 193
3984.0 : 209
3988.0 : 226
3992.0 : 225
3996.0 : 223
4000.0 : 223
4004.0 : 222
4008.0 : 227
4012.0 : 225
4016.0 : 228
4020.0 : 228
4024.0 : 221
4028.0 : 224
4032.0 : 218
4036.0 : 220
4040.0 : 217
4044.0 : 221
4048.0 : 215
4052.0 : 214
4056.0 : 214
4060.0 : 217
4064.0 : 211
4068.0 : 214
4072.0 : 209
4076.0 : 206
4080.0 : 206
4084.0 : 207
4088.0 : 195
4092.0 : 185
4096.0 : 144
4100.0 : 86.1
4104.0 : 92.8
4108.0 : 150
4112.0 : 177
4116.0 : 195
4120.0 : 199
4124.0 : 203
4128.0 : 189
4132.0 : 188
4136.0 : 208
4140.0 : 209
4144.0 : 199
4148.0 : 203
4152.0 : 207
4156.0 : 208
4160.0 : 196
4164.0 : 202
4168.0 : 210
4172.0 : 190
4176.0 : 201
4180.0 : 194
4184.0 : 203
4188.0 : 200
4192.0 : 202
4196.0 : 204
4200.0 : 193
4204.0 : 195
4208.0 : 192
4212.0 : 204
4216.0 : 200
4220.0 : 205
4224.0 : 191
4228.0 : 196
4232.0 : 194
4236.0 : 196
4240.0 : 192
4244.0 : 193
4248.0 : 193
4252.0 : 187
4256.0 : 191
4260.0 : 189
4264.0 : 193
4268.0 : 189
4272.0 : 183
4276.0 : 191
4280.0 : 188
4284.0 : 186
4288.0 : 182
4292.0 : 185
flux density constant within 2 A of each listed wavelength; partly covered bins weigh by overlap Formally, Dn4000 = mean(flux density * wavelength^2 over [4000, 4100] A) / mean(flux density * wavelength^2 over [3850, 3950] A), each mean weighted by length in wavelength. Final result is 1.1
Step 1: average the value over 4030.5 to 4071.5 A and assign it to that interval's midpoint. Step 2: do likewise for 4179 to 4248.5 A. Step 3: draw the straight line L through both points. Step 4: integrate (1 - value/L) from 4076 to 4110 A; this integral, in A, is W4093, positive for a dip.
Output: 8.1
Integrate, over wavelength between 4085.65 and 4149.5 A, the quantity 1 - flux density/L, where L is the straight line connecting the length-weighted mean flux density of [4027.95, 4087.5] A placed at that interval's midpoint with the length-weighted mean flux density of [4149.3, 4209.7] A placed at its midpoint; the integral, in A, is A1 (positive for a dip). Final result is 9.31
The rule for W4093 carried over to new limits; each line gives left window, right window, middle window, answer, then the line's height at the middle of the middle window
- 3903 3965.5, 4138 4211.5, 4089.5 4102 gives 4.0 A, 207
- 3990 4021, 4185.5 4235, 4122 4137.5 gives 0.9 A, 209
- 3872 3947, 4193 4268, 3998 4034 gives -3.8 A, 203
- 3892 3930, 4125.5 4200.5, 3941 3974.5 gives 5.4 A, 216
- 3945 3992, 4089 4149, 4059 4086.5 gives -4.9 A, 178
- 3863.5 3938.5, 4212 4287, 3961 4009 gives 4.0 A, 204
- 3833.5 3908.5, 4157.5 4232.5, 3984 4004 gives -2.7 A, 196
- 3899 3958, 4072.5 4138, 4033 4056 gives -2.7 A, 195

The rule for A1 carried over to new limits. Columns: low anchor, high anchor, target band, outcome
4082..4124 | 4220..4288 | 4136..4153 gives -3.2 A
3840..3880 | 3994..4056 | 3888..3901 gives 4.1 A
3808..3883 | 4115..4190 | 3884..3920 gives 2.6 A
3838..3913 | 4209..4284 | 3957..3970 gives 3.1 A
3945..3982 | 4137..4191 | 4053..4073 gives -2.6 A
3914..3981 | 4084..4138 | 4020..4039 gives -3.7 A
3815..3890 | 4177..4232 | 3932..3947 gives -2.0 A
